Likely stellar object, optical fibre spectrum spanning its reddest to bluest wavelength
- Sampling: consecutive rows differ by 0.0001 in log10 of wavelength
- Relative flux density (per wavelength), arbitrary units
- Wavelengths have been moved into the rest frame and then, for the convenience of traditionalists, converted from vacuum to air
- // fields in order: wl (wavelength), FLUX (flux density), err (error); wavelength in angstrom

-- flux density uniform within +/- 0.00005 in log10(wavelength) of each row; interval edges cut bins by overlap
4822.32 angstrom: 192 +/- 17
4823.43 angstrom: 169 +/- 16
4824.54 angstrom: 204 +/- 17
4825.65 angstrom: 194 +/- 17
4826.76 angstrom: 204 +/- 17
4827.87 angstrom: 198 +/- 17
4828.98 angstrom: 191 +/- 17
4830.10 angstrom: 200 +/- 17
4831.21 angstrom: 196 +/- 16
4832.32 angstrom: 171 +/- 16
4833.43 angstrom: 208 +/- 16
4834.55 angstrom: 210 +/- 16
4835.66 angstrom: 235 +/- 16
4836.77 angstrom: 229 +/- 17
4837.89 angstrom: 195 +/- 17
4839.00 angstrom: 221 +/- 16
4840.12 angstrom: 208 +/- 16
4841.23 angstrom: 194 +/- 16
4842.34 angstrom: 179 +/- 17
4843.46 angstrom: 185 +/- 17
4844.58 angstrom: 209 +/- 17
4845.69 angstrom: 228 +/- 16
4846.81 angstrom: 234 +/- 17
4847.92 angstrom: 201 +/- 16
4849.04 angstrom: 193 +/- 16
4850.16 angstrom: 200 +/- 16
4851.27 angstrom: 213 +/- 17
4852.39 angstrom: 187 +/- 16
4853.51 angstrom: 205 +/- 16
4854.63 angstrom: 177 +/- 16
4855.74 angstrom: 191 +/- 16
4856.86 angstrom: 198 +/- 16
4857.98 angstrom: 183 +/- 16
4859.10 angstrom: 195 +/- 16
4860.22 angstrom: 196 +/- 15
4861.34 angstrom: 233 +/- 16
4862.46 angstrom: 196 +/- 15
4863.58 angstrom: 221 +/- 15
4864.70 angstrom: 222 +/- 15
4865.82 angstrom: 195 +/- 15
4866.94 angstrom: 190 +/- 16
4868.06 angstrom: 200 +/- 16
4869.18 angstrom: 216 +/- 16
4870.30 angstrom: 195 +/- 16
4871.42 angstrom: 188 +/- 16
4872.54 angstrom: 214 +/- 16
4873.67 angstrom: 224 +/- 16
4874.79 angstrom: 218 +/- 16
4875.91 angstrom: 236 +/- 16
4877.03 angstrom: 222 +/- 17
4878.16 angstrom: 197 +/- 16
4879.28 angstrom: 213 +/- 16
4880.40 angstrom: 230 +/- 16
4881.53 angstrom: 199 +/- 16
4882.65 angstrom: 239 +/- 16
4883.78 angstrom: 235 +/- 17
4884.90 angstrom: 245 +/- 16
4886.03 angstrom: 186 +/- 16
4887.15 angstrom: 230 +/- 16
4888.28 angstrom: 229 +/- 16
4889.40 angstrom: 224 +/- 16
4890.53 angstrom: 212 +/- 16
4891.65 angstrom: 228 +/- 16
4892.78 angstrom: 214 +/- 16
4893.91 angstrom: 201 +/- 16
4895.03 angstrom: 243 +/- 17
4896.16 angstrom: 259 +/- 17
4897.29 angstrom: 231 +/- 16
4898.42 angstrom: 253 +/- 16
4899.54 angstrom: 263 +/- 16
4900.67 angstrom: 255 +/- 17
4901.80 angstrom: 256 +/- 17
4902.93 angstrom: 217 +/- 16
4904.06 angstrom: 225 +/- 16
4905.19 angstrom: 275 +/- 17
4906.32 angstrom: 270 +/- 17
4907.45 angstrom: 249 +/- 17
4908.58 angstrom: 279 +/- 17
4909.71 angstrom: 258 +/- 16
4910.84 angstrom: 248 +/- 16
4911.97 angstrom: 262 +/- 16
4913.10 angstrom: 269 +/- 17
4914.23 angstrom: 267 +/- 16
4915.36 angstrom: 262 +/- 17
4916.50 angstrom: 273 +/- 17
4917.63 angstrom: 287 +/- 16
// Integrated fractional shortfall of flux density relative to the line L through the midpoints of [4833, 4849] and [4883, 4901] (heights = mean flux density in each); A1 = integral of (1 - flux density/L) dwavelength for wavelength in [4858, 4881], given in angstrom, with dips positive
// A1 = 1.28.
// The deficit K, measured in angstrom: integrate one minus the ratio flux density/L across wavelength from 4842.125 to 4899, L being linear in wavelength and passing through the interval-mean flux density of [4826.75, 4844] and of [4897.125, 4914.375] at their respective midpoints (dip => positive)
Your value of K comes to 4.0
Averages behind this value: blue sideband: 201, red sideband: 255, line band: 212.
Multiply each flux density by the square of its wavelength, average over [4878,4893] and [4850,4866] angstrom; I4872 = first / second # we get 1.1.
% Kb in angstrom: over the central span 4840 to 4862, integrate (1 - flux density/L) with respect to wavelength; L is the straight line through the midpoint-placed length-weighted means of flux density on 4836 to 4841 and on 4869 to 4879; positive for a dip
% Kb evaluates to 1.28 angstrom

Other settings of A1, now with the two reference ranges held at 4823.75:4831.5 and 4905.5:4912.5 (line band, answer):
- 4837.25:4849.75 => 0.3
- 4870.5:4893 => 2.0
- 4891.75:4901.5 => 0.5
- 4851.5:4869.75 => 1.9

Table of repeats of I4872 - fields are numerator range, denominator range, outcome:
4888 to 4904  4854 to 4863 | 1.21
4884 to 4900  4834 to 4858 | 1.15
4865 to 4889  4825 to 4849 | 1.07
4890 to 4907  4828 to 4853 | 1.21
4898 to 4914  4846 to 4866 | 1.29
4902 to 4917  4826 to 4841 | 1.30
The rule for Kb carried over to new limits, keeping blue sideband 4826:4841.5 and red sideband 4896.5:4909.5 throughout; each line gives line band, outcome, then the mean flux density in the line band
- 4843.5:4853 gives 0.3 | 207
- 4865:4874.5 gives 1.1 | 204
